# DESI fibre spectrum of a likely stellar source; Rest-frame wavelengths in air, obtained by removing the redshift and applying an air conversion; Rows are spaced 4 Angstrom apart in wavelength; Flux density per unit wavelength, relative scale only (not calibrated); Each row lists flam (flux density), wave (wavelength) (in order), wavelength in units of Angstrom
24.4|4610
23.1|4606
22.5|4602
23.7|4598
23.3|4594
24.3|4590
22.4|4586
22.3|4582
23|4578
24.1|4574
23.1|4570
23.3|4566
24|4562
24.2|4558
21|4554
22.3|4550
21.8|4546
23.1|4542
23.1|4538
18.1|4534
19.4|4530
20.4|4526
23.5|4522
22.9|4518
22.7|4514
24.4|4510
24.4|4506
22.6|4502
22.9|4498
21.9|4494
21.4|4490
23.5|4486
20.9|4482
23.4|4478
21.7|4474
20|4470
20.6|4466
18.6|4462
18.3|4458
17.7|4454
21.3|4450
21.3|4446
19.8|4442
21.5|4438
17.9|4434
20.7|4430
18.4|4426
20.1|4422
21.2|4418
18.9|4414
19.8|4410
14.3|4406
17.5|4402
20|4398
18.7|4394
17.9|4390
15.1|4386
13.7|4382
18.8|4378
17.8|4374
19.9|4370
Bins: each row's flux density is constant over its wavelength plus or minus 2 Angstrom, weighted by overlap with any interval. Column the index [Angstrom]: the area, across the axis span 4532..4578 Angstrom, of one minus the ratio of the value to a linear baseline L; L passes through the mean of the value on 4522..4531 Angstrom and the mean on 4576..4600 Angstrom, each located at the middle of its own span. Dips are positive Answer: -1.4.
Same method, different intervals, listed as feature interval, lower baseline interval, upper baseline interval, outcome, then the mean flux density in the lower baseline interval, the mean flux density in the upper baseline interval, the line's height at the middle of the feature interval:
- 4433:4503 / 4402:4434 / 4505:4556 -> -2.0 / 18.9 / 22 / 20.3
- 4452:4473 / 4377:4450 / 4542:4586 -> 1.0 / 18.7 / 22.9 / 20.1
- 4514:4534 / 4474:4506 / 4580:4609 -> 1.2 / 22.5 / 23.1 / 22.7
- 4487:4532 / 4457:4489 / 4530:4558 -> -2.4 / 21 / 21.6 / 21.3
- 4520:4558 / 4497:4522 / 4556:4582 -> 3.0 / 23.3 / 23.5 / 23.4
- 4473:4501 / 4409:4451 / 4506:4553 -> -1.4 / 20.1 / 22.1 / 21.2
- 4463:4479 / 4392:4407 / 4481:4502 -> 0.1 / 17.8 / 22.2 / 21.2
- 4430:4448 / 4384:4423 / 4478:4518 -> -0.2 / 18.3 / 22.8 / 20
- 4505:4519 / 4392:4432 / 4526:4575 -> -1.5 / 19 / 22.2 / 21.3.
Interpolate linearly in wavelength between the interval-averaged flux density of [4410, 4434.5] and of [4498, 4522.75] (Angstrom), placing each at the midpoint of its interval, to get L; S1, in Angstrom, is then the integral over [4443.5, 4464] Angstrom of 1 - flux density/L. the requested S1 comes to 1.5 Angstrom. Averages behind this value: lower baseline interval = 19.7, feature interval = 19.4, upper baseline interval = 23.4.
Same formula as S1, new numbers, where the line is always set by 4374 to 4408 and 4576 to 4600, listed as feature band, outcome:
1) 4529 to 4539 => 0.7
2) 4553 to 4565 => -0.5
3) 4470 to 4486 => -1.8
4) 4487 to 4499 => -1.1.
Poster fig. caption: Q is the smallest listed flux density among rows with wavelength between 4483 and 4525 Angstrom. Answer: 21.4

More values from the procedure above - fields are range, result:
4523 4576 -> 18.1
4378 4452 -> 13.7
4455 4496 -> 18.3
